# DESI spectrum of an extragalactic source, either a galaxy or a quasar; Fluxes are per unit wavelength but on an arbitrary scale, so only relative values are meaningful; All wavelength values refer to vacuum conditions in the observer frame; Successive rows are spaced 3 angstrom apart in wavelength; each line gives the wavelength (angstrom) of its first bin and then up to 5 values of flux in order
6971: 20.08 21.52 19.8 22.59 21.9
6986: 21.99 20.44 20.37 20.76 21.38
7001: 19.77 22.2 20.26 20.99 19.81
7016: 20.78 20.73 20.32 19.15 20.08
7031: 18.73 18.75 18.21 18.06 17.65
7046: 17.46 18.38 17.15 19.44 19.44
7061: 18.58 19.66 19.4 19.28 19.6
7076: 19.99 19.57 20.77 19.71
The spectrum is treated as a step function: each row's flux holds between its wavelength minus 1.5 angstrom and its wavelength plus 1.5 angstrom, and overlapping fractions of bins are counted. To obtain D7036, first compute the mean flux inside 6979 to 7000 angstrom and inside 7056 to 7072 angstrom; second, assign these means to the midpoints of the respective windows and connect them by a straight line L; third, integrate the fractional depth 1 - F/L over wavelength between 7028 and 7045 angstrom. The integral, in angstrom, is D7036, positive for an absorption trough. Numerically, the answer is 1.4 angstrom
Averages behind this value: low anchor 21.3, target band 18.4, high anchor 19.3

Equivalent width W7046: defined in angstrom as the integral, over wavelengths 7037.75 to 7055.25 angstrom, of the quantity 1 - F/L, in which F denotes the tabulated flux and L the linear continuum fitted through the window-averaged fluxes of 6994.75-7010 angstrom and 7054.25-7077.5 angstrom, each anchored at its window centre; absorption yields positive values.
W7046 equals 1.7 angstrom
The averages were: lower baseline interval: 20.9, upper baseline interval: 19.4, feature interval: 17.9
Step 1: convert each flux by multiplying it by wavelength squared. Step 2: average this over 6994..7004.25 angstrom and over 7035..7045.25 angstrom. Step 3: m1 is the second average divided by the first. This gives 0.9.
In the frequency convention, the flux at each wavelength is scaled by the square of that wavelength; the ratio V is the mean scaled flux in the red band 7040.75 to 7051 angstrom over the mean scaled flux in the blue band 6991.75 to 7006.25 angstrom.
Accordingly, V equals 0.86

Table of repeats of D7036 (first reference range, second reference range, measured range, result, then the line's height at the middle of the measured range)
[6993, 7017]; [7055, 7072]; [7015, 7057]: 2.26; 20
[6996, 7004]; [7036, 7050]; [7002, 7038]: -0.93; 19.5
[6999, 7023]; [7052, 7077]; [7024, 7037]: 0.69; 20.1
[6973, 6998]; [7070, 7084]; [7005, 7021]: 0.18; 20.8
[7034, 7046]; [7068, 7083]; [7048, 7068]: 0.06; 18.9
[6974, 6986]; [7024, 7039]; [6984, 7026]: -0.86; 20.3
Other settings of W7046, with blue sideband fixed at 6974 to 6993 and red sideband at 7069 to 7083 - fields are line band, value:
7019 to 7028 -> 0.3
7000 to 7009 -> 0.0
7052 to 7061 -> 0.5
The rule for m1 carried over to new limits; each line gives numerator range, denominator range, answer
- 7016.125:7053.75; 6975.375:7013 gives 0.91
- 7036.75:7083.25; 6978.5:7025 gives 0.92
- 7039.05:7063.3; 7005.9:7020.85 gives 0.90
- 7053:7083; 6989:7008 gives 0.96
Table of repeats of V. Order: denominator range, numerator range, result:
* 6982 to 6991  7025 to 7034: 0.91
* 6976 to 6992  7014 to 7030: 0.96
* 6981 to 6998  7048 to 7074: 0.92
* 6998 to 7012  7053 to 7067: 0.94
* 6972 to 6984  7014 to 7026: 0.96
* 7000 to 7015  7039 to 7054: 0.87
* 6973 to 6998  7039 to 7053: 0.85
